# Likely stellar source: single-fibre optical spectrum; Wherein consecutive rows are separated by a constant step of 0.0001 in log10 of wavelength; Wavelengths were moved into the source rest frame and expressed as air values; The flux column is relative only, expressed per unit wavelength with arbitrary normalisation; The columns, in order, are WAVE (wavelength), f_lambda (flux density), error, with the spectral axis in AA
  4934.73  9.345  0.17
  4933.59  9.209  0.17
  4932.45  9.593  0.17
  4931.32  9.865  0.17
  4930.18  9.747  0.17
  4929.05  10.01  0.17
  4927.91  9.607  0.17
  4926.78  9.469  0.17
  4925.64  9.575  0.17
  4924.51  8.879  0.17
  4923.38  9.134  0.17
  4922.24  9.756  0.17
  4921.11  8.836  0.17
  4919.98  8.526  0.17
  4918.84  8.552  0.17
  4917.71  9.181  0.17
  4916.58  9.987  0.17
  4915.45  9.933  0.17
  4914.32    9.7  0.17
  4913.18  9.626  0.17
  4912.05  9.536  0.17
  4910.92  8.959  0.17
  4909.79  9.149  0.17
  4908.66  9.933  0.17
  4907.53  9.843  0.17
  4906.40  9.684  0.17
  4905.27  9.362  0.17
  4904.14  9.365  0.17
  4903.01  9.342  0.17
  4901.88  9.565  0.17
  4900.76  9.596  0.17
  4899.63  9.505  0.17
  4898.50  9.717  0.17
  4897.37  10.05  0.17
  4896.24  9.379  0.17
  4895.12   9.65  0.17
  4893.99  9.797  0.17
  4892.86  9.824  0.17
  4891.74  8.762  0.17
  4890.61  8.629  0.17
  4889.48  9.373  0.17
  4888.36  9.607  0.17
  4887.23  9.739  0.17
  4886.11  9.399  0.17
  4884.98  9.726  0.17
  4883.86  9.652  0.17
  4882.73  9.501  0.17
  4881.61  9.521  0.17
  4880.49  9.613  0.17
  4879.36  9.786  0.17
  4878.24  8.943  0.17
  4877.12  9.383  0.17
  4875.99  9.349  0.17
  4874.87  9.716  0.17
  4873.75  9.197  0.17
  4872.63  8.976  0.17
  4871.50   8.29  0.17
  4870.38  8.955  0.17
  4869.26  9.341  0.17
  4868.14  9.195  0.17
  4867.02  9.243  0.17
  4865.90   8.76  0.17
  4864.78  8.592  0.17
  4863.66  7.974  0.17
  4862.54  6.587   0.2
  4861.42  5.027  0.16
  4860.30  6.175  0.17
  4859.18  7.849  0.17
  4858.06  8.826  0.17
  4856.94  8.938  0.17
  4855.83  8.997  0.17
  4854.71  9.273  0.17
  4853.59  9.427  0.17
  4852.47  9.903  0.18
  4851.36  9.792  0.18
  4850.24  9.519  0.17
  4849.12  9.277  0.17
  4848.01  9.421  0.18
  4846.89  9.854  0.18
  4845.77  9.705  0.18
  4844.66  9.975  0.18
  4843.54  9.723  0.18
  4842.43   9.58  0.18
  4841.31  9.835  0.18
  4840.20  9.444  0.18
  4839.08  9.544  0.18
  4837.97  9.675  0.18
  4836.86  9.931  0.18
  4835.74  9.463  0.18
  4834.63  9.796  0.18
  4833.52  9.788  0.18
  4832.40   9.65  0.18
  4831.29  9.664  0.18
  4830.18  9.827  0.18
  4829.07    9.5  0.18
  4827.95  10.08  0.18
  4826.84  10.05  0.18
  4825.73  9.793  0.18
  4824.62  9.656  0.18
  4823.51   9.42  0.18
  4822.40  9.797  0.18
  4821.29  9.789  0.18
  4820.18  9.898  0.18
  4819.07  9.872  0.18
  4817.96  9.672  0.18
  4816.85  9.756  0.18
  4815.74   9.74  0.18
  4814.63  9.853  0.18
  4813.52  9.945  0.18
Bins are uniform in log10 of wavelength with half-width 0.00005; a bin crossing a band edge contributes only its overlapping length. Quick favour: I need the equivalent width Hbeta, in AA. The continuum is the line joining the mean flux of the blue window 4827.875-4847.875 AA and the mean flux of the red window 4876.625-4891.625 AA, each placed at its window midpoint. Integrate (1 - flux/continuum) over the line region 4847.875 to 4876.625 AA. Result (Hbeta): 2.6 AA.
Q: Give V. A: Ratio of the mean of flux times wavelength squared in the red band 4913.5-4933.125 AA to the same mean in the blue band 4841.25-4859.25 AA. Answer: 1.0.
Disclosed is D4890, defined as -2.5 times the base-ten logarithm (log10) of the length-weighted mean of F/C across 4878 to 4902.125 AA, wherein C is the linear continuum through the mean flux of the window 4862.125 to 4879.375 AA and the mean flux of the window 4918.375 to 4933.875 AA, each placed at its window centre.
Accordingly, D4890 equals -0.06 mag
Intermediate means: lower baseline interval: 8.89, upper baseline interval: 9.35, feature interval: 9.52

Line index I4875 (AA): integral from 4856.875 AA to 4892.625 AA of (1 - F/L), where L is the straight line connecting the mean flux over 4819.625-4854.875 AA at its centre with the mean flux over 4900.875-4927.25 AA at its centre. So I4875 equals 2.63 AA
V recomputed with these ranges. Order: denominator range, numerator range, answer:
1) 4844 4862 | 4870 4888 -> 1.07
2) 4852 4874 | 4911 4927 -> 1.13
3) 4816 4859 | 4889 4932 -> 1.01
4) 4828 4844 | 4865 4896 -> 0.98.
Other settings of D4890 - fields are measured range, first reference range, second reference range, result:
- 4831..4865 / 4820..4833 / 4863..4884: 0.048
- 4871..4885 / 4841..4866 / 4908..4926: -0.039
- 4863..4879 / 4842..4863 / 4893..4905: 0.018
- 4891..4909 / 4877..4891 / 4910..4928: -0.020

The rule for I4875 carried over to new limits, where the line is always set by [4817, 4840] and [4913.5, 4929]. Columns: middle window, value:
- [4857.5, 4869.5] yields 2.1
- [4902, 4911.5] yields -0.1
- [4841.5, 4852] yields 0.0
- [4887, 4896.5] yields 0.1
